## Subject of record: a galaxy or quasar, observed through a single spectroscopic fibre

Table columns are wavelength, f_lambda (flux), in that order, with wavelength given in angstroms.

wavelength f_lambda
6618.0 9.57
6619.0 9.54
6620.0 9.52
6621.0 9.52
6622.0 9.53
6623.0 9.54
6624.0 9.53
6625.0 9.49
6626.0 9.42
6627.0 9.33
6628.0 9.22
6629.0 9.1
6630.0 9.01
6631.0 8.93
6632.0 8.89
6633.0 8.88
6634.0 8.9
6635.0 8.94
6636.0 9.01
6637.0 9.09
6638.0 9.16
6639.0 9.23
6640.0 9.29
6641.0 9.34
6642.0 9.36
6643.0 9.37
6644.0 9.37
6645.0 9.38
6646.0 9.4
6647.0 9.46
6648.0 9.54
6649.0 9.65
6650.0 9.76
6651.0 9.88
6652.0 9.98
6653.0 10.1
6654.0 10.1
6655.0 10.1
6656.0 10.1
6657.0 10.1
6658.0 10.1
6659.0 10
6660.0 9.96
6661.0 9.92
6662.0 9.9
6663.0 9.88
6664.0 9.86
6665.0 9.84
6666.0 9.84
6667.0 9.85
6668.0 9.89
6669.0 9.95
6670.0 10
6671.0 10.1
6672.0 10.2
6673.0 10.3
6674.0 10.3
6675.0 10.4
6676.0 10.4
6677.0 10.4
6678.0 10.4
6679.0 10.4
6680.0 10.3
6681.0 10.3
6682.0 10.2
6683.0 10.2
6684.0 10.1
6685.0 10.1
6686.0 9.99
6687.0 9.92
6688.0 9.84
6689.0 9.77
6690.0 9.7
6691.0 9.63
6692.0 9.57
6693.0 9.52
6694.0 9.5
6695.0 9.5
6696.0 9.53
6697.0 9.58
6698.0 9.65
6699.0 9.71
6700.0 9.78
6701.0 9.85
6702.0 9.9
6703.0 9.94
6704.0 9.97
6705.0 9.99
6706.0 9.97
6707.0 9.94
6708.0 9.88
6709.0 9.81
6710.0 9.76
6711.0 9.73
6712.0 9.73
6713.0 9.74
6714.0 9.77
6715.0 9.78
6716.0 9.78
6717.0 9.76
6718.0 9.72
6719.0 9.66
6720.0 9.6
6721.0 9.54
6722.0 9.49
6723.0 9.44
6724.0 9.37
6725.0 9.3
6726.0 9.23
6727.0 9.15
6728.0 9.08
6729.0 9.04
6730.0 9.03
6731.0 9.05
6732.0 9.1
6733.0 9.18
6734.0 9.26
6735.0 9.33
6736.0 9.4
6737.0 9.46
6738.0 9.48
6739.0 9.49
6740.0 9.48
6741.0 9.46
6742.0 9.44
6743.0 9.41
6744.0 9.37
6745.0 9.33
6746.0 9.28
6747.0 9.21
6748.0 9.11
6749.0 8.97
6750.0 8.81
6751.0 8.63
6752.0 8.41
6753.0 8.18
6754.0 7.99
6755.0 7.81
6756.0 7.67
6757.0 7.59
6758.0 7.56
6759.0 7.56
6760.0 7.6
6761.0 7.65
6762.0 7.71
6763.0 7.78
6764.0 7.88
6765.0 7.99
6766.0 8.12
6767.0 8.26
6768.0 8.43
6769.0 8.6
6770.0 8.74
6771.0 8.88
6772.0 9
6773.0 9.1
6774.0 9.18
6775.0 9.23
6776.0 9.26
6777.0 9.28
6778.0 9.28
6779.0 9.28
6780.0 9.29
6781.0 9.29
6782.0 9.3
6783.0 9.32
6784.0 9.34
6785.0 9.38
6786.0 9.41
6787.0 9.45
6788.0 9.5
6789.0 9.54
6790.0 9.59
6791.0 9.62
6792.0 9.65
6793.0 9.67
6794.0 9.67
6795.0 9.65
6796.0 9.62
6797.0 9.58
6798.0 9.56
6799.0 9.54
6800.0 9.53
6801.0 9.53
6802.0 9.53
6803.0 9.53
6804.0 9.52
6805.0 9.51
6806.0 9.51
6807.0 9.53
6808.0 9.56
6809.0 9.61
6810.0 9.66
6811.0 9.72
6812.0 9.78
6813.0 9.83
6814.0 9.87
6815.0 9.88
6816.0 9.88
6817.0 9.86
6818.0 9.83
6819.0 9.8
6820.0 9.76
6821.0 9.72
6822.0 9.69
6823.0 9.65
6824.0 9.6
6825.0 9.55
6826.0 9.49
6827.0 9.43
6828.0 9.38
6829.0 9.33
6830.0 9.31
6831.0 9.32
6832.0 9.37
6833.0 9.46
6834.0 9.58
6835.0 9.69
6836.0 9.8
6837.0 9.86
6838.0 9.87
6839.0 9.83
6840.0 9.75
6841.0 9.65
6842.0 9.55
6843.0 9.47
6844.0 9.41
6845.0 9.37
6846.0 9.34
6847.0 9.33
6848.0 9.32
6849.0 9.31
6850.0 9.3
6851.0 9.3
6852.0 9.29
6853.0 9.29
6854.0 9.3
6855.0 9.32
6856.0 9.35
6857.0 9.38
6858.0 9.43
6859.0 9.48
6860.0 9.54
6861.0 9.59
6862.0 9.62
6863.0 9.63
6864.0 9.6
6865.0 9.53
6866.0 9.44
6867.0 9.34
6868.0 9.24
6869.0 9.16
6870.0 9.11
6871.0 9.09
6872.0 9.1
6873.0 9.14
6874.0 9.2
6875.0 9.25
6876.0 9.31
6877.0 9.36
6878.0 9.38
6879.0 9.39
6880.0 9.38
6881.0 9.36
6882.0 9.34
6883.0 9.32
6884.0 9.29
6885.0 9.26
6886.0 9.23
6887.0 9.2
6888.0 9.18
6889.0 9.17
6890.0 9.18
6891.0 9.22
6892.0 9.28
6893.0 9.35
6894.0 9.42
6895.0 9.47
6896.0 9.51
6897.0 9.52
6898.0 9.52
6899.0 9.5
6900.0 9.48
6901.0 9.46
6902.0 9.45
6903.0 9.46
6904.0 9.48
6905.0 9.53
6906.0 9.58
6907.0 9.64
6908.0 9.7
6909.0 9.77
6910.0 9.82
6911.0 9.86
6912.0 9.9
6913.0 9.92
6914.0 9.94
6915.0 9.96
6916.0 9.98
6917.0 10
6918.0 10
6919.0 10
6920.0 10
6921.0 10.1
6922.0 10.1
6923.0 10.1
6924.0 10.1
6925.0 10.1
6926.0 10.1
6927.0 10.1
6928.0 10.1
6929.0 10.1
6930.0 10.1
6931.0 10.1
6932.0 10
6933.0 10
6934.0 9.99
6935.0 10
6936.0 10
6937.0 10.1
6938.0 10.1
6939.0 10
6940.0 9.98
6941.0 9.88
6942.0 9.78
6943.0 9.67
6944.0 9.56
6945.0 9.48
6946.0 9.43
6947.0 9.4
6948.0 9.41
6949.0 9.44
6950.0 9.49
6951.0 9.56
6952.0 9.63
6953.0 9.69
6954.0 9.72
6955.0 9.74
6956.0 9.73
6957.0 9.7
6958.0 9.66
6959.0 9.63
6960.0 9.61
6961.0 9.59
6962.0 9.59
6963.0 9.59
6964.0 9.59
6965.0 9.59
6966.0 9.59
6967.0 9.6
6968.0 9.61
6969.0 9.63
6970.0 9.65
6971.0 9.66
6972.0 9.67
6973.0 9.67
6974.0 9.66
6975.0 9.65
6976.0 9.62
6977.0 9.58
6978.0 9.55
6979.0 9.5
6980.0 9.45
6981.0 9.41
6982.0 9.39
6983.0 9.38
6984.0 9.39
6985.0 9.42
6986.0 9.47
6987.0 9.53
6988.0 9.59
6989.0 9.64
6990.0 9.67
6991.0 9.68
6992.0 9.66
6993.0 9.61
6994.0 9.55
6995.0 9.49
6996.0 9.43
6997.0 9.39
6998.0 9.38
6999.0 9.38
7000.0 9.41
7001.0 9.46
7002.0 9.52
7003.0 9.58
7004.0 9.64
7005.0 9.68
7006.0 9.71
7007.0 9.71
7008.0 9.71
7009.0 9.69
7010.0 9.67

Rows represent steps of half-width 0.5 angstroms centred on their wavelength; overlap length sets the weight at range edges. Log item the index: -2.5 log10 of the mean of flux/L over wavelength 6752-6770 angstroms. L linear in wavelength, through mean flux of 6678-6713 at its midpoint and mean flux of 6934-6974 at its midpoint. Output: 0.230 mag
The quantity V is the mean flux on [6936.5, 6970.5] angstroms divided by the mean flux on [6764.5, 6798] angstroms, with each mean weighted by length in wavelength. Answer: 1.0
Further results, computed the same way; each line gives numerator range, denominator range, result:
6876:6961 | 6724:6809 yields 1.07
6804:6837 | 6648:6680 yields 0.96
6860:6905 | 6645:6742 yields 0.96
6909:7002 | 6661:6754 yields 1.01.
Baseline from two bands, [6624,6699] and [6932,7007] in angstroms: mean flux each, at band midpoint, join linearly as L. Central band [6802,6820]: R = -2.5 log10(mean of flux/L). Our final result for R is 0.00 mag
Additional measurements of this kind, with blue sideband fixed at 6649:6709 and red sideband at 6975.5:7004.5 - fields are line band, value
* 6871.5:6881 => 0.04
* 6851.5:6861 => 0.04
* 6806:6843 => 0.01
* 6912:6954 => -0.03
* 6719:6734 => 0.07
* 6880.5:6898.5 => 0.04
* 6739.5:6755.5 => 0.11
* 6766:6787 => 0.09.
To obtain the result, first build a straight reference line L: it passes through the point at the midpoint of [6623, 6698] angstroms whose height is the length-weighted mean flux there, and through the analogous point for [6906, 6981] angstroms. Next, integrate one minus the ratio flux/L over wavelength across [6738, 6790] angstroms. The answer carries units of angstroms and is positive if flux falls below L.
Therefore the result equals 5.1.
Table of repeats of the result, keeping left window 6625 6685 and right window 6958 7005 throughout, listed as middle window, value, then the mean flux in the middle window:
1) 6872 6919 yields 0.5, 9.49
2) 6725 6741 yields 0.7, 9.26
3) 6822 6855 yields 0.5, 9.48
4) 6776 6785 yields 0.3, 9.3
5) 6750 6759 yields 1.6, 8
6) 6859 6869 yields 0.1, 9.48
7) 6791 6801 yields 0.1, 9.6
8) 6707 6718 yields -0.1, 9.78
